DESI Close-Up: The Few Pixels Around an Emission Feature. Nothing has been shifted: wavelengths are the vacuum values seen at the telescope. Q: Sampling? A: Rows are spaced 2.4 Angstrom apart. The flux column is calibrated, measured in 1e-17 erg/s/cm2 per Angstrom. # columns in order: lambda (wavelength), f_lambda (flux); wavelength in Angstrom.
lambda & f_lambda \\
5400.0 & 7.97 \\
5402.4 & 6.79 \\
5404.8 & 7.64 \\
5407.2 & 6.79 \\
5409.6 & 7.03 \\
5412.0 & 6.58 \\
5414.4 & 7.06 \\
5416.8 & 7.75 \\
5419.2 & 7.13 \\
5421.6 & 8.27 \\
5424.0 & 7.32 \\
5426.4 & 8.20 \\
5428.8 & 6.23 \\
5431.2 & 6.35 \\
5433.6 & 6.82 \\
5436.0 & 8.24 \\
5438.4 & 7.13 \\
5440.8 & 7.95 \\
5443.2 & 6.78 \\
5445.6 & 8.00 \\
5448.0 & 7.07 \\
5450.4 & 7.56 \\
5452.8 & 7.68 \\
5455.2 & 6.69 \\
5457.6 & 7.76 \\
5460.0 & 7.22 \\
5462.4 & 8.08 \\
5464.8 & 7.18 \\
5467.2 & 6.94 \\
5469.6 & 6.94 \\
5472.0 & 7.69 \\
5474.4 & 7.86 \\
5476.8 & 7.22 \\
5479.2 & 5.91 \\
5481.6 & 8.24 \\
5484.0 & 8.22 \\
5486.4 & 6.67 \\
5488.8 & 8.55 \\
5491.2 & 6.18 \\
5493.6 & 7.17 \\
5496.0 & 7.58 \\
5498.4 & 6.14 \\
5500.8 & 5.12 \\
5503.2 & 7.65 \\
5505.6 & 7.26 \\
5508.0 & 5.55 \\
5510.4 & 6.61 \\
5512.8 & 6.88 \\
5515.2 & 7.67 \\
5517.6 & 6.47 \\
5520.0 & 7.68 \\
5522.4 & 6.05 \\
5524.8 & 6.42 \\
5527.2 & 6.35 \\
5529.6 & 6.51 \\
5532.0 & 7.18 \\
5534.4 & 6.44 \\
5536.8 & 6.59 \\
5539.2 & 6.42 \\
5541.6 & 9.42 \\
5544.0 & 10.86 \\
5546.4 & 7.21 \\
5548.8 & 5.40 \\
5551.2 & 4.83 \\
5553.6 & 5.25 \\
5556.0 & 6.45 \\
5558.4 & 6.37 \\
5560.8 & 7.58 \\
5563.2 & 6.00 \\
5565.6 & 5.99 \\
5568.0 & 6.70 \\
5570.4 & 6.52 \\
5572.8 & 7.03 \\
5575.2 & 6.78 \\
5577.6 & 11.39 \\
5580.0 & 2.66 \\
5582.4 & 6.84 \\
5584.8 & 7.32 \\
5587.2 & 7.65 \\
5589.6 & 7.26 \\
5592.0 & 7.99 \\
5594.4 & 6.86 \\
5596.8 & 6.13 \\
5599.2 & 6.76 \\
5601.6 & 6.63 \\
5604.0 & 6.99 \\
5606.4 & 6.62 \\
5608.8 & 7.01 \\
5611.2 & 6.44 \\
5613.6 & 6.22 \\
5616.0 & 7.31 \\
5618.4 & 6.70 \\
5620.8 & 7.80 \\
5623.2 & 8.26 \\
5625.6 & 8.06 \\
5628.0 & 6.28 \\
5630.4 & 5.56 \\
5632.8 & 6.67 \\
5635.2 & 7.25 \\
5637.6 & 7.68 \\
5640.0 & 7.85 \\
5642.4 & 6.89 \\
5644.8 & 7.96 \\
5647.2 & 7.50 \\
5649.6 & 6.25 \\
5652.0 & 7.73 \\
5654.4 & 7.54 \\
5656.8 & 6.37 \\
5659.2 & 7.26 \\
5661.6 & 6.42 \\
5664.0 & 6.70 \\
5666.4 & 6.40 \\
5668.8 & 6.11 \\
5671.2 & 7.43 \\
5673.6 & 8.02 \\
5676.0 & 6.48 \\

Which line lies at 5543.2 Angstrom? Hbeta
